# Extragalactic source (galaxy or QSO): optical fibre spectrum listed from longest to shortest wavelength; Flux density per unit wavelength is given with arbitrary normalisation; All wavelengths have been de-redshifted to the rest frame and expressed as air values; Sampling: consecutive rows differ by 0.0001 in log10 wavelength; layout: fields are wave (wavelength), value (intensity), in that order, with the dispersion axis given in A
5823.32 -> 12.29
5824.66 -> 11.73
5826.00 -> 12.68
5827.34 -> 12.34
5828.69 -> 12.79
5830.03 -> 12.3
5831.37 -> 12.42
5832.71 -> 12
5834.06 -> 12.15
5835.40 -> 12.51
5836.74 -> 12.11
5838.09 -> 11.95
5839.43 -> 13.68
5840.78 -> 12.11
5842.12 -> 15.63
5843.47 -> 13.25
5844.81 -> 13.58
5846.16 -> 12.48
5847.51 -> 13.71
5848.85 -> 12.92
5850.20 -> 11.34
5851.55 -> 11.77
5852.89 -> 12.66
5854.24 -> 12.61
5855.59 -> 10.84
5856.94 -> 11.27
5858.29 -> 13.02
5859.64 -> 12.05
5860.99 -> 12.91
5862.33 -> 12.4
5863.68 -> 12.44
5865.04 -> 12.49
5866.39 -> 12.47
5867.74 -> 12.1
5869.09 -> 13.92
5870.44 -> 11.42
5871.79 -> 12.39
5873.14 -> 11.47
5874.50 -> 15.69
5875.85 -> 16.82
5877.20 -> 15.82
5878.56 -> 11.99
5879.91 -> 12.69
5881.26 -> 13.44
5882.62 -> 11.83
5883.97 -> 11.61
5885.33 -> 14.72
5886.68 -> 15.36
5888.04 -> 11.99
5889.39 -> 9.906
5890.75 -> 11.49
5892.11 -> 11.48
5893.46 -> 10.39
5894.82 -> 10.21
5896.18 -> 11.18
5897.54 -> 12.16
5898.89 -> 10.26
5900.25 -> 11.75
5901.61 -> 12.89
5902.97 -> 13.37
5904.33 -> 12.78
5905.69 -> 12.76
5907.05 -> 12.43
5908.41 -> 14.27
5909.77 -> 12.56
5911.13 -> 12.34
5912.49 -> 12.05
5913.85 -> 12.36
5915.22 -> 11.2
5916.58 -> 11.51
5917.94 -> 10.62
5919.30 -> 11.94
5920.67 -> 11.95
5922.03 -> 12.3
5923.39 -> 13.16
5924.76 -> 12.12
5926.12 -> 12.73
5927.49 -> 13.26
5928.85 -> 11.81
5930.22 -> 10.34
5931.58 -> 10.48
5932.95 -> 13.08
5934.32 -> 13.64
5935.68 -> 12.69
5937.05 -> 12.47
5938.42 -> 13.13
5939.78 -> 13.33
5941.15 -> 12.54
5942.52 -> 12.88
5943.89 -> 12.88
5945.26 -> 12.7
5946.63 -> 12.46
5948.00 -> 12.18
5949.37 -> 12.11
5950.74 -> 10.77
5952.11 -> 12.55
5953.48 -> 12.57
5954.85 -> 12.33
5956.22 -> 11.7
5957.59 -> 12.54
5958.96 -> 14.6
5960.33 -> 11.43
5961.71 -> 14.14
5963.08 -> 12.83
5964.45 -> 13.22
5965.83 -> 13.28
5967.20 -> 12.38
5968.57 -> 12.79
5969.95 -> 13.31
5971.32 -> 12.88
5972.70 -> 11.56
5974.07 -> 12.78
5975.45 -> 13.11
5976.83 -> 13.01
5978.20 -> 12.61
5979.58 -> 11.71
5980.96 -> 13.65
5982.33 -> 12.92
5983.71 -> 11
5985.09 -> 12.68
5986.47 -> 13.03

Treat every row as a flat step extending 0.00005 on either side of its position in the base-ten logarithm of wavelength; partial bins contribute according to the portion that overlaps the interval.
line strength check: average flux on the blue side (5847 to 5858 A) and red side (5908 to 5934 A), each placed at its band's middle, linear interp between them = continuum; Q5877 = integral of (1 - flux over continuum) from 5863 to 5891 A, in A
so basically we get -1.9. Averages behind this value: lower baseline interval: 12.1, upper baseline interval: 12.1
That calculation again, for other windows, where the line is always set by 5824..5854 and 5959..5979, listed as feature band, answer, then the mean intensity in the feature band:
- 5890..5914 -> 1.4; 12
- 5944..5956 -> 0.6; 12.2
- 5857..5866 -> 0.2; 12.5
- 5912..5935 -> 1.4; 12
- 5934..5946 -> -0.1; 12.9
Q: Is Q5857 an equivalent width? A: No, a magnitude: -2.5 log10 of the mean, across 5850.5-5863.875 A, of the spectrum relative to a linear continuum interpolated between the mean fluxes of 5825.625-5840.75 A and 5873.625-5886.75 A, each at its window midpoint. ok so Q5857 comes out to 0.09 mag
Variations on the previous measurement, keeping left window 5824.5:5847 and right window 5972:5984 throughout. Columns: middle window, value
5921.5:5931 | 0.032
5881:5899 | 0.068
